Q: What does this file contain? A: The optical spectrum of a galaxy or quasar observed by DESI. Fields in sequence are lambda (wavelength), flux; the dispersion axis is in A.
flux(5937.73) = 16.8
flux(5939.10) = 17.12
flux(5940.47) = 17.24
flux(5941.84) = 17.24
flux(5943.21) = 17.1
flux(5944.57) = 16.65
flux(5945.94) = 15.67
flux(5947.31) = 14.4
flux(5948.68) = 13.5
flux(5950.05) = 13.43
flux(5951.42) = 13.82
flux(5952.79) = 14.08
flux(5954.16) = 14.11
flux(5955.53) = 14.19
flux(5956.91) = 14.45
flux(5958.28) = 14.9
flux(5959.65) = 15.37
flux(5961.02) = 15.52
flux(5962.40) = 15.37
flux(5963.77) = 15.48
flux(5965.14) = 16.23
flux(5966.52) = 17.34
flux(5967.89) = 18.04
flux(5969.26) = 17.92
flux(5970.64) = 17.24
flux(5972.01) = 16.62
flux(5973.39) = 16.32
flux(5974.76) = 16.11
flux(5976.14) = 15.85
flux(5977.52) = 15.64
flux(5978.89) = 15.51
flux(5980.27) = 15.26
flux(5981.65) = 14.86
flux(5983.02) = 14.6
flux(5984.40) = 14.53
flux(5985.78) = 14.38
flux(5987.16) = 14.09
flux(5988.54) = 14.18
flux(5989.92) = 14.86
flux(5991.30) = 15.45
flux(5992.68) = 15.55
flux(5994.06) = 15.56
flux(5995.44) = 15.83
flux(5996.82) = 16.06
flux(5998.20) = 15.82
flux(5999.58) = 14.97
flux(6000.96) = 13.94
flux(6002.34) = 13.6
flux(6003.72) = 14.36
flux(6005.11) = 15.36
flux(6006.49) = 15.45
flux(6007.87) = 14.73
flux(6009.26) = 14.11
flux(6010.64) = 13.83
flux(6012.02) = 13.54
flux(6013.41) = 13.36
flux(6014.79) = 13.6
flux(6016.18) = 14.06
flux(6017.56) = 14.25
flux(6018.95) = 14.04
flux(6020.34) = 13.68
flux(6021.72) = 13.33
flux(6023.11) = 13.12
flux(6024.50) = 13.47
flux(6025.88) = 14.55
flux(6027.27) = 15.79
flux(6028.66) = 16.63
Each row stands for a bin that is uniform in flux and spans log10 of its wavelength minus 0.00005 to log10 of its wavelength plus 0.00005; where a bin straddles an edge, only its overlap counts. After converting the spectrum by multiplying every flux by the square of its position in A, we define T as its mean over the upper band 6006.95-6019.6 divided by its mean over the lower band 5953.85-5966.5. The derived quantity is 0.9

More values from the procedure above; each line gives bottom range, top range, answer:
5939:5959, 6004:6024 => 0.95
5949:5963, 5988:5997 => 1.07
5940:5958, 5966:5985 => 1.08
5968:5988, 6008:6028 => 0.90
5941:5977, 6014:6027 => 0.90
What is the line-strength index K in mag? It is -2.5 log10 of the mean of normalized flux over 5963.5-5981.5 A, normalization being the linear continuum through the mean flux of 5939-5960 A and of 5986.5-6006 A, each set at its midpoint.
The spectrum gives -0.092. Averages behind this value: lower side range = 15.1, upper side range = 15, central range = 16.4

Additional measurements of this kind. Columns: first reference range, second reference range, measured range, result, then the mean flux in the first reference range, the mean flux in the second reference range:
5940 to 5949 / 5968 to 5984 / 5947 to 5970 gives 0.059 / 16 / 16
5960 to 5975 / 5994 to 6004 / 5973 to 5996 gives 0.038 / 16.6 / 15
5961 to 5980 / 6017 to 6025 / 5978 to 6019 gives 0.012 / 16.4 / 13.6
